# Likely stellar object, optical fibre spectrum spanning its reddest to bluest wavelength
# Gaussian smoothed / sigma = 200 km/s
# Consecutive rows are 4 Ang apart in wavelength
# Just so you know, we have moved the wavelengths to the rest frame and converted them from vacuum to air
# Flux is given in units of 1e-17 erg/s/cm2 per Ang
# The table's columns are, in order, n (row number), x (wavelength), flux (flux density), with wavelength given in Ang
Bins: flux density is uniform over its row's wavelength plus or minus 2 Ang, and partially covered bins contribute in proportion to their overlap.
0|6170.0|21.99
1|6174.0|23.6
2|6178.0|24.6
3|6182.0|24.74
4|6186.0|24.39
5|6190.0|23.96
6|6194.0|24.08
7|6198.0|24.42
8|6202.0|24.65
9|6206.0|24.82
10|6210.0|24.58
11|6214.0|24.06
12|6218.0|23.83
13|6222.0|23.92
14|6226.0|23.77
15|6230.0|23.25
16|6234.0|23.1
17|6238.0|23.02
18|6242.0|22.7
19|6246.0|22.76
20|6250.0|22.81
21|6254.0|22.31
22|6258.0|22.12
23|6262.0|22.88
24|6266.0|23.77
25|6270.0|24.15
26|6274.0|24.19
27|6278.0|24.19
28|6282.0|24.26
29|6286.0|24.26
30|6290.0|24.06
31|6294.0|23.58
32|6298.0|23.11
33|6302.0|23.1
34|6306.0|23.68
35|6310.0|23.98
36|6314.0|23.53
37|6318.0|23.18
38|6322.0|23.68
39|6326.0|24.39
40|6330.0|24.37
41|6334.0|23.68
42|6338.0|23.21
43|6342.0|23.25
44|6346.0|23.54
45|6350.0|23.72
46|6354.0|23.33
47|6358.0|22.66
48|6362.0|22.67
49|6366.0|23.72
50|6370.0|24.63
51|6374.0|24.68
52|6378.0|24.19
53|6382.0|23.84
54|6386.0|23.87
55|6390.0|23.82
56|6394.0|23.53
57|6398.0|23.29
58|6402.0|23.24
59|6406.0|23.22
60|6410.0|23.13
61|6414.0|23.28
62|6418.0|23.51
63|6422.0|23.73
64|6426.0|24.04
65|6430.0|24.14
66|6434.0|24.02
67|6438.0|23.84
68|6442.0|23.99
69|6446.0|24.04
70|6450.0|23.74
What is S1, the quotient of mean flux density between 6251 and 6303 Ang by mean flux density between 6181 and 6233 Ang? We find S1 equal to 1.0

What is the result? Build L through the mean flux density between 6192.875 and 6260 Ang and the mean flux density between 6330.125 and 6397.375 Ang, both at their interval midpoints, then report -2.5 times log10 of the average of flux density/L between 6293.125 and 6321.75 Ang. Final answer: 0.01 mag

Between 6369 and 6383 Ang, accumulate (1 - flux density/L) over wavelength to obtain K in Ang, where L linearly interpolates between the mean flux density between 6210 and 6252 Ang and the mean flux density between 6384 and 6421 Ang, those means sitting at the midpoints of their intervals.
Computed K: -0.5 Ang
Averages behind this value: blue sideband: 23.4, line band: 24.3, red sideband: 23.4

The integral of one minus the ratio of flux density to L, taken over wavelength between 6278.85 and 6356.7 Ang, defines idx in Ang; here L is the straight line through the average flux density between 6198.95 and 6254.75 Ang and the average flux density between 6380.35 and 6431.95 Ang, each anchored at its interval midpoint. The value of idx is -0.3 Ang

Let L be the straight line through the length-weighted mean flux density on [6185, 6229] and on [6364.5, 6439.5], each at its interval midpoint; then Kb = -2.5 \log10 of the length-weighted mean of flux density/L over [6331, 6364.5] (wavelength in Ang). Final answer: 0.027 mag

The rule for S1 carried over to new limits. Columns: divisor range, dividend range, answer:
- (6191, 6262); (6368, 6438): 1.01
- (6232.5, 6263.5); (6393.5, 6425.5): 1.03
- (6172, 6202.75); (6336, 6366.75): 0.96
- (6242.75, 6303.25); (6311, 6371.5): 1.01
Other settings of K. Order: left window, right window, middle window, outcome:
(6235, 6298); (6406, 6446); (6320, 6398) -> -0.4 Ang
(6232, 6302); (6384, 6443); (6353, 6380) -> -0.2 Ang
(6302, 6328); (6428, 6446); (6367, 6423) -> 0.4 Ang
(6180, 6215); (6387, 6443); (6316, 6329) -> 0.1 Ang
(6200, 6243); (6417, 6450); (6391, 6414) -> 0.6 Ang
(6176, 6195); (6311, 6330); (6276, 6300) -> 0.0 Ang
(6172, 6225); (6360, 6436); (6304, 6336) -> 0.2 Ang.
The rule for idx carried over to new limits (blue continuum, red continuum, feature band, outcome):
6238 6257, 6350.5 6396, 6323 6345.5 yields -0.4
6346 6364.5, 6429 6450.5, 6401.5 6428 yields 0.3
